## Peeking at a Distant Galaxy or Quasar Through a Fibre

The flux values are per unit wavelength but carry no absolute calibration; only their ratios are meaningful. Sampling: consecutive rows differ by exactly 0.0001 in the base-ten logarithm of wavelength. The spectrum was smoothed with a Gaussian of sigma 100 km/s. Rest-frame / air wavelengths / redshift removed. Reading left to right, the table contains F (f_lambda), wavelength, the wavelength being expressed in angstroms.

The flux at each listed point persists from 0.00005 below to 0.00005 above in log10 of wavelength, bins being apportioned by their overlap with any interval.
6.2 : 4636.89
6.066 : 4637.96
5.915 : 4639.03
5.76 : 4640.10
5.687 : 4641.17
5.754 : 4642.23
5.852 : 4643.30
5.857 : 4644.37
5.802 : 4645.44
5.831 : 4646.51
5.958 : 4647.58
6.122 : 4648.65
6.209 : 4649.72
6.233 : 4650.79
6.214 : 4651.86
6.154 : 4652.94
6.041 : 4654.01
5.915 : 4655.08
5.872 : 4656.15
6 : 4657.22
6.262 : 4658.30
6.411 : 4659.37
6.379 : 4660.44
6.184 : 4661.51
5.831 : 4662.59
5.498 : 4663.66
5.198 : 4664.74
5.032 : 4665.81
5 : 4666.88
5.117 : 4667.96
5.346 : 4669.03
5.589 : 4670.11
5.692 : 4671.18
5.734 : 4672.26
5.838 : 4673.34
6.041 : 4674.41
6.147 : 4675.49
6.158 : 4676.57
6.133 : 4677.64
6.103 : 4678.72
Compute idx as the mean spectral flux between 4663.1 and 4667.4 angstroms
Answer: 5.19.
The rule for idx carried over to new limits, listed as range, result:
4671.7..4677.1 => 5.97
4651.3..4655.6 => 6.08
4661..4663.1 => 5.99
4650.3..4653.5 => 6.19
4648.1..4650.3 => 6.17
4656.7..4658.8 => 6.11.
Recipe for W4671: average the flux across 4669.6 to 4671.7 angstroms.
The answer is 5.66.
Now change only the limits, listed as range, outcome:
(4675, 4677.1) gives 6.14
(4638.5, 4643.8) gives 5.8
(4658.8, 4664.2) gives 6.07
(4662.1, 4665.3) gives 5.5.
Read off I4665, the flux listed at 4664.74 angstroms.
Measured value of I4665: 5.198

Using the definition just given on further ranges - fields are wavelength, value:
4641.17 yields 5.687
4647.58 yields 5.958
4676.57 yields 6.158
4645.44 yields 5.802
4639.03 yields 5.915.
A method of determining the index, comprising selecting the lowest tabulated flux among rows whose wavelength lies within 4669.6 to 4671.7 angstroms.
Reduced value 5.589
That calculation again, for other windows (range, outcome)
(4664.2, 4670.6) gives 5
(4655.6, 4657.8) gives 5.872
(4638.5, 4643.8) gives 5.687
